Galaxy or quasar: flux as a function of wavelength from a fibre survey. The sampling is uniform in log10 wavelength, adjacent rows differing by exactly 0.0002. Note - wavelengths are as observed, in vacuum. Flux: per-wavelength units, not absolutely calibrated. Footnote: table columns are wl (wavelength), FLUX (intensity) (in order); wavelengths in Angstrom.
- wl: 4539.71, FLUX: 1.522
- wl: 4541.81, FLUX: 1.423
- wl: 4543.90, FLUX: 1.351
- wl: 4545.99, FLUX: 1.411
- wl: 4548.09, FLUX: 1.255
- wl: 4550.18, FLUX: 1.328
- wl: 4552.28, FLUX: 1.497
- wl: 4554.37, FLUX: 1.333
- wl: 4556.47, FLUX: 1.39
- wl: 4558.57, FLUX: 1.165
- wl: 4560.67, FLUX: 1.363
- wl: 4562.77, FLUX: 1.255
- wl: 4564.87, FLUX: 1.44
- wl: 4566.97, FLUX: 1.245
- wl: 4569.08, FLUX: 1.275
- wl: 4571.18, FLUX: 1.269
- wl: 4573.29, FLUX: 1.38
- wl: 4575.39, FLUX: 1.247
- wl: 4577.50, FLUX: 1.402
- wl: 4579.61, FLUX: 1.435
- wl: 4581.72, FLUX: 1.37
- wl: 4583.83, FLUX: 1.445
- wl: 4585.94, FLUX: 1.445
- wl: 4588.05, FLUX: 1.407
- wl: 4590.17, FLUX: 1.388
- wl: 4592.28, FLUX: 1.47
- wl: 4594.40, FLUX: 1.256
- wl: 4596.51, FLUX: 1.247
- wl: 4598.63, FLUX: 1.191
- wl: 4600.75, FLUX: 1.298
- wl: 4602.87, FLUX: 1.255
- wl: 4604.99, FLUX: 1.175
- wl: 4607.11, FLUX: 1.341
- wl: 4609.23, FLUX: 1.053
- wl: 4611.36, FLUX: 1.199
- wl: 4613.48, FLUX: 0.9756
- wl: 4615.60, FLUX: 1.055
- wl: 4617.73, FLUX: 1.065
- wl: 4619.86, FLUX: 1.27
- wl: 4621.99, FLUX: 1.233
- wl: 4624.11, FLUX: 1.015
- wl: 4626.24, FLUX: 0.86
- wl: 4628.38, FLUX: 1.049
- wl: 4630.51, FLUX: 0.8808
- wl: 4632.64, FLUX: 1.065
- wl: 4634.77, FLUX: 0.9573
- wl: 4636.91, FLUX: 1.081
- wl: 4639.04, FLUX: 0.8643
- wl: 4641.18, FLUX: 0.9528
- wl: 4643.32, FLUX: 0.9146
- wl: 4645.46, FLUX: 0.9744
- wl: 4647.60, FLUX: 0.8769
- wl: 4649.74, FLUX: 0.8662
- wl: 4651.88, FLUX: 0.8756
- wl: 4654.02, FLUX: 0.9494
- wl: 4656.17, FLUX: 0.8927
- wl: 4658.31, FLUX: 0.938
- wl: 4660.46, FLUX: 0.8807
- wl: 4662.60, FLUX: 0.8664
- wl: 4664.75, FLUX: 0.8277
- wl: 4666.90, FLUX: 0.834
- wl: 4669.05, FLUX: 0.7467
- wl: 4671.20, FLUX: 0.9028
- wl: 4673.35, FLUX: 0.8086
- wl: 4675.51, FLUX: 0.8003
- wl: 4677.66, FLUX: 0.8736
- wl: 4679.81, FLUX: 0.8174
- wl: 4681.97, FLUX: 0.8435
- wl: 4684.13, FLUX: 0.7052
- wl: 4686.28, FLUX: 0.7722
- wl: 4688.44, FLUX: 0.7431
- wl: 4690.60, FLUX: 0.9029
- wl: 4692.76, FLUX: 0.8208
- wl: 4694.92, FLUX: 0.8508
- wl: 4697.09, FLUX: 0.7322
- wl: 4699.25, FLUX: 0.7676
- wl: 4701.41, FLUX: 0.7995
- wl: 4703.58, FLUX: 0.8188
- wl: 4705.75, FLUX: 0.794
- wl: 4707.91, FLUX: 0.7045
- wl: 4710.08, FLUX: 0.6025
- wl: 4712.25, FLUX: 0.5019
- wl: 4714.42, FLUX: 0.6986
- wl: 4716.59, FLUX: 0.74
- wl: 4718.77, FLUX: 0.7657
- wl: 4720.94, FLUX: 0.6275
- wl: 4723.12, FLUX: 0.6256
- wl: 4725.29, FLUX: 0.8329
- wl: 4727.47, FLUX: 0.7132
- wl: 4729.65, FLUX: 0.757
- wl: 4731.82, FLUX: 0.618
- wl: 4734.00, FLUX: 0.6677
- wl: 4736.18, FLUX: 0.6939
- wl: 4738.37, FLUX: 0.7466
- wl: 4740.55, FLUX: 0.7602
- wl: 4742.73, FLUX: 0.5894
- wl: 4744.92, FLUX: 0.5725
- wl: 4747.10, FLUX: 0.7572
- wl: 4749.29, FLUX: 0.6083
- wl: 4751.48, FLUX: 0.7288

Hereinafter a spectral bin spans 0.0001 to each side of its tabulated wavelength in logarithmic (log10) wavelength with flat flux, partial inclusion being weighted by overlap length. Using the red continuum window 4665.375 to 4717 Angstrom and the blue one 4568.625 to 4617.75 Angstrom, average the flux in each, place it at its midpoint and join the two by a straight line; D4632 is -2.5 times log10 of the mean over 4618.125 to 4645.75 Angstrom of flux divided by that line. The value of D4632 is 0.07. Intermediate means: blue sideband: 1.28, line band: 1.01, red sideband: 0.775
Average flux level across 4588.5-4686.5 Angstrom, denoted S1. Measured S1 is 1.01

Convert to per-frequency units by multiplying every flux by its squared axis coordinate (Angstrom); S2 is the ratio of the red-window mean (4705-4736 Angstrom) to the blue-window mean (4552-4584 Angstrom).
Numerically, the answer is 0.55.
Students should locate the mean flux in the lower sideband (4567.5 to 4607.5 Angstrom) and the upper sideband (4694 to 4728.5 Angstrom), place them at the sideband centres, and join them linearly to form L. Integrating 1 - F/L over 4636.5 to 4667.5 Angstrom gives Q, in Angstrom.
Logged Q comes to 3.4 Angstrom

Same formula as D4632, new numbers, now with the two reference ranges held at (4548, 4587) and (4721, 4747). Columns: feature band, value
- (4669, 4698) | 0.10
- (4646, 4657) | 0.14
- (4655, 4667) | 0.12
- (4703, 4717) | 0.14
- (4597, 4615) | 0.01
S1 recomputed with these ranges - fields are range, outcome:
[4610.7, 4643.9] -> 1.03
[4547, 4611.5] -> 1.32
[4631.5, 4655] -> 0.943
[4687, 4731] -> 0.739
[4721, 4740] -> 0.704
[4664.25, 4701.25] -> 0.808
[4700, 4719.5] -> 0.714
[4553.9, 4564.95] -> 1.31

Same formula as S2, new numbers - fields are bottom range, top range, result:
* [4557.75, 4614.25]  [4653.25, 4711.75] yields 0.65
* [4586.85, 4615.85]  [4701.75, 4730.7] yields 0.60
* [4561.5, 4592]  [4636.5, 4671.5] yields 0.68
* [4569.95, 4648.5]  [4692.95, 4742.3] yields 0.64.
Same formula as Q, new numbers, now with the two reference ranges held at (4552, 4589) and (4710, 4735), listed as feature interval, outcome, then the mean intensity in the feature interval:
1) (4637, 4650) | 1.3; 0.924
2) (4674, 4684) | 0.6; 0.82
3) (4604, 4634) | 1.4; 1.09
